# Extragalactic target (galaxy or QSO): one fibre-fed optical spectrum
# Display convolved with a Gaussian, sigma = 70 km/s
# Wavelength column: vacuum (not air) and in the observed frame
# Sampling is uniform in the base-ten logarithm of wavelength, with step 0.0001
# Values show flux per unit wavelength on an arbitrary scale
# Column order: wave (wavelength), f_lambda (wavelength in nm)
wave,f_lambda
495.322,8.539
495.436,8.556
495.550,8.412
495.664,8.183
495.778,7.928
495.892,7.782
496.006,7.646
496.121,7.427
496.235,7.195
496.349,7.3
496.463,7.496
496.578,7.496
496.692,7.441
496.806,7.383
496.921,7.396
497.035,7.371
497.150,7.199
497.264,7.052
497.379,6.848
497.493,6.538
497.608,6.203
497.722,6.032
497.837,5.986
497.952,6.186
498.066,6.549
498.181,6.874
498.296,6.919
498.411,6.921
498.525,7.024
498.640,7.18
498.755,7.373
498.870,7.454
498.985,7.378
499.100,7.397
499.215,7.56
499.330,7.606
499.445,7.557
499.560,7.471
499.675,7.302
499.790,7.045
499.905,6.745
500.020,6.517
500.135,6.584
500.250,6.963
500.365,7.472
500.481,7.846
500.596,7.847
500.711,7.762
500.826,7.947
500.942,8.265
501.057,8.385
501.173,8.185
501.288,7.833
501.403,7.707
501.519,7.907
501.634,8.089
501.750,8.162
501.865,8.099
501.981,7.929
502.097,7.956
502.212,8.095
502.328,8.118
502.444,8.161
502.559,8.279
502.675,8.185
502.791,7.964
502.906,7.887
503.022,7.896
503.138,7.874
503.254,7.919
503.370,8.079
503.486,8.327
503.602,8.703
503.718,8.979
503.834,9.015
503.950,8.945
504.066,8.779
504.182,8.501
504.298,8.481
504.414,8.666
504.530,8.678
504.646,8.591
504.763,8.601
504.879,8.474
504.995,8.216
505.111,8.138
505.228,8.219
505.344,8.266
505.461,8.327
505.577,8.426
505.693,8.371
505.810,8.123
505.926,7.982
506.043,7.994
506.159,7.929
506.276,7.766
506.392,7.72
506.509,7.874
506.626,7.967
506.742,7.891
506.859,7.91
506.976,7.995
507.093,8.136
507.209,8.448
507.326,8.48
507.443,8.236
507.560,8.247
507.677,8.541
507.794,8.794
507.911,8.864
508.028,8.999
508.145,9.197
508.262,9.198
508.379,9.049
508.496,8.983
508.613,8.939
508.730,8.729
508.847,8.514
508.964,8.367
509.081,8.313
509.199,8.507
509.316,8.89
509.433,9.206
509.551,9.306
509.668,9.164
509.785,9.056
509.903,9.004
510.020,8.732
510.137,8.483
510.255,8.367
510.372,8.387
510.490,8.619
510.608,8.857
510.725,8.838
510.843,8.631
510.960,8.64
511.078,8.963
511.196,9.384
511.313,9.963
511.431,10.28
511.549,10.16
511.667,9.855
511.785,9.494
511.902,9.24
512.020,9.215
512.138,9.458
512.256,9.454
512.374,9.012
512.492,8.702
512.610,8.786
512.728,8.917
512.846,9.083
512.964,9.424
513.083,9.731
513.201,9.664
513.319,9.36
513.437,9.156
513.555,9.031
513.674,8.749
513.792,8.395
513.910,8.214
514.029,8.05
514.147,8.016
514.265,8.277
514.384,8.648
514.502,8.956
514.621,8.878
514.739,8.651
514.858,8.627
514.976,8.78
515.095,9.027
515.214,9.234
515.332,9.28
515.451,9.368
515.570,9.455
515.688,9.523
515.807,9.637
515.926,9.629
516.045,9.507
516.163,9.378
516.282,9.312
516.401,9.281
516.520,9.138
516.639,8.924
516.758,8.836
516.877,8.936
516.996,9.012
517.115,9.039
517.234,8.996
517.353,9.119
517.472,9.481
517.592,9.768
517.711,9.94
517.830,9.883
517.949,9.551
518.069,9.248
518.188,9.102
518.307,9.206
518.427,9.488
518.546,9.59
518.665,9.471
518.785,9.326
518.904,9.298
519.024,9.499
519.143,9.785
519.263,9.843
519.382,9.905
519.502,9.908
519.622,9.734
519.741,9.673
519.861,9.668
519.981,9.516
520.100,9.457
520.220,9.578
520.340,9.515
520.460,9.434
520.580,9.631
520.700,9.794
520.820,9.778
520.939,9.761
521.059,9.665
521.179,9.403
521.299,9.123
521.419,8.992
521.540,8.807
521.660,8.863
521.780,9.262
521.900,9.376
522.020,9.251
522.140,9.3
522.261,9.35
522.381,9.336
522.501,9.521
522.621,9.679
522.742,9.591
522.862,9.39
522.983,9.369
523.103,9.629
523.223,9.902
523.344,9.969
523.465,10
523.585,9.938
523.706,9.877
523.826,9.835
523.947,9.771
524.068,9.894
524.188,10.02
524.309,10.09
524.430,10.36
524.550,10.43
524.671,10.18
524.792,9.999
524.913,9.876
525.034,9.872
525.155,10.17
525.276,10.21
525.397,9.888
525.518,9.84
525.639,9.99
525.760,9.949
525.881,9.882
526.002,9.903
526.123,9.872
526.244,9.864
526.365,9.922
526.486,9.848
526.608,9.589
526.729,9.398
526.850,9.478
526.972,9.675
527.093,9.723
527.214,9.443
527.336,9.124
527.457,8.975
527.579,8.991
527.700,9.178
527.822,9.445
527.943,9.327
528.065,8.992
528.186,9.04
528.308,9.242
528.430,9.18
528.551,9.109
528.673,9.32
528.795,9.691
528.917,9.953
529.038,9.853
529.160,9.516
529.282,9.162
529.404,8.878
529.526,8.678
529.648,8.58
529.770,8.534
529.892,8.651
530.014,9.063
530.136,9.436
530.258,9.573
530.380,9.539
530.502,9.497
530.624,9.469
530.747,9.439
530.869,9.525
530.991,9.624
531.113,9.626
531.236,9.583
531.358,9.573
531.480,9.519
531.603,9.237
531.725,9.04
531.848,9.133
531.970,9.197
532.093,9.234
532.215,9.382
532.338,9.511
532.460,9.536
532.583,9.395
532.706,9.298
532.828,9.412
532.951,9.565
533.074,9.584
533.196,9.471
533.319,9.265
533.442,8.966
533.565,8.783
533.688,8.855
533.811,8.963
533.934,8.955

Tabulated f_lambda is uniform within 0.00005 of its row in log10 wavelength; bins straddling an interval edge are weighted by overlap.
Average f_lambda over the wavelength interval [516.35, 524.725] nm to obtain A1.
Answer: 9.53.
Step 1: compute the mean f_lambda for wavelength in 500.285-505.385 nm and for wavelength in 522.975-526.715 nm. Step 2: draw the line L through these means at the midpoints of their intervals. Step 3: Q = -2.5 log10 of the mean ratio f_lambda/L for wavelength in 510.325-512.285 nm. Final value -0.05 mag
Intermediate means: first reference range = 8.21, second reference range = 9.94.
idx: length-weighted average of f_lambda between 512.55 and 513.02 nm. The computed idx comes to 9.05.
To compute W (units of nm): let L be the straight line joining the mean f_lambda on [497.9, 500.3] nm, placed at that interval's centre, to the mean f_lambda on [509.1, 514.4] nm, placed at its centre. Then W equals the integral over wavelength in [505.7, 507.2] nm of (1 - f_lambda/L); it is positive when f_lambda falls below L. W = 0.04 nm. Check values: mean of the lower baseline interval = 7.08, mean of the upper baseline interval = 9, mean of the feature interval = 7.97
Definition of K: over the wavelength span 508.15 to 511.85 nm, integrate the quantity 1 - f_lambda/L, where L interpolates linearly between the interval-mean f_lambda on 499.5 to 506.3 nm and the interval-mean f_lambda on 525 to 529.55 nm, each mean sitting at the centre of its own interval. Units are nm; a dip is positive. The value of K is -0.224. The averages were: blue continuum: 8.05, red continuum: 9.54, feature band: 9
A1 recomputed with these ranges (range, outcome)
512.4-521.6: 9.25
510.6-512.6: 9.3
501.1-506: 8.26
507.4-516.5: 9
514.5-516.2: 9.2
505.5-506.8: 8.01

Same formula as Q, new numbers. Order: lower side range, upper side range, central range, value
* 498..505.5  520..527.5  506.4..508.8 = -0.02 mag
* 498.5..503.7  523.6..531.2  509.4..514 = -0.08 mag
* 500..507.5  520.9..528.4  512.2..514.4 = -0.01 mag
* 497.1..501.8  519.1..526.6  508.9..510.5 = -0.05 mag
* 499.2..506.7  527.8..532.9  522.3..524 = -0.08 mag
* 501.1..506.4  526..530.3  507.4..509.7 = -0.04 mag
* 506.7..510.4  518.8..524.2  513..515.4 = 0.03 mag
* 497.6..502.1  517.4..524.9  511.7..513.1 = -0.06 mag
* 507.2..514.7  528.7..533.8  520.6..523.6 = -0.04 mag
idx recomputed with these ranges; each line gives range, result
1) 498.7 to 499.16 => 7.39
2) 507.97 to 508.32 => 9.13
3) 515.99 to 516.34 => 9.42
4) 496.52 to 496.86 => 7.44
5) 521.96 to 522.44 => 9.31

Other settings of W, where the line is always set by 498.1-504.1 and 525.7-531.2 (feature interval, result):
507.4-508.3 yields -0.06 nm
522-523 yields -0.04 nm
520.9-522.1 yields -0.03 nm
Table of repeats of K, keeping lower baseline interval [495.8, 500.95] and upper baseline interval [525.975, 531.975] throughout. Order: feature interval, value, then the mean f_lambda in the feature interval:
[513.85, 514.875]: -0.02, 8.47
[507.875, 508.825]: -0.13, 8.98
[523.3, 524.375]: -0.11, 9.93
